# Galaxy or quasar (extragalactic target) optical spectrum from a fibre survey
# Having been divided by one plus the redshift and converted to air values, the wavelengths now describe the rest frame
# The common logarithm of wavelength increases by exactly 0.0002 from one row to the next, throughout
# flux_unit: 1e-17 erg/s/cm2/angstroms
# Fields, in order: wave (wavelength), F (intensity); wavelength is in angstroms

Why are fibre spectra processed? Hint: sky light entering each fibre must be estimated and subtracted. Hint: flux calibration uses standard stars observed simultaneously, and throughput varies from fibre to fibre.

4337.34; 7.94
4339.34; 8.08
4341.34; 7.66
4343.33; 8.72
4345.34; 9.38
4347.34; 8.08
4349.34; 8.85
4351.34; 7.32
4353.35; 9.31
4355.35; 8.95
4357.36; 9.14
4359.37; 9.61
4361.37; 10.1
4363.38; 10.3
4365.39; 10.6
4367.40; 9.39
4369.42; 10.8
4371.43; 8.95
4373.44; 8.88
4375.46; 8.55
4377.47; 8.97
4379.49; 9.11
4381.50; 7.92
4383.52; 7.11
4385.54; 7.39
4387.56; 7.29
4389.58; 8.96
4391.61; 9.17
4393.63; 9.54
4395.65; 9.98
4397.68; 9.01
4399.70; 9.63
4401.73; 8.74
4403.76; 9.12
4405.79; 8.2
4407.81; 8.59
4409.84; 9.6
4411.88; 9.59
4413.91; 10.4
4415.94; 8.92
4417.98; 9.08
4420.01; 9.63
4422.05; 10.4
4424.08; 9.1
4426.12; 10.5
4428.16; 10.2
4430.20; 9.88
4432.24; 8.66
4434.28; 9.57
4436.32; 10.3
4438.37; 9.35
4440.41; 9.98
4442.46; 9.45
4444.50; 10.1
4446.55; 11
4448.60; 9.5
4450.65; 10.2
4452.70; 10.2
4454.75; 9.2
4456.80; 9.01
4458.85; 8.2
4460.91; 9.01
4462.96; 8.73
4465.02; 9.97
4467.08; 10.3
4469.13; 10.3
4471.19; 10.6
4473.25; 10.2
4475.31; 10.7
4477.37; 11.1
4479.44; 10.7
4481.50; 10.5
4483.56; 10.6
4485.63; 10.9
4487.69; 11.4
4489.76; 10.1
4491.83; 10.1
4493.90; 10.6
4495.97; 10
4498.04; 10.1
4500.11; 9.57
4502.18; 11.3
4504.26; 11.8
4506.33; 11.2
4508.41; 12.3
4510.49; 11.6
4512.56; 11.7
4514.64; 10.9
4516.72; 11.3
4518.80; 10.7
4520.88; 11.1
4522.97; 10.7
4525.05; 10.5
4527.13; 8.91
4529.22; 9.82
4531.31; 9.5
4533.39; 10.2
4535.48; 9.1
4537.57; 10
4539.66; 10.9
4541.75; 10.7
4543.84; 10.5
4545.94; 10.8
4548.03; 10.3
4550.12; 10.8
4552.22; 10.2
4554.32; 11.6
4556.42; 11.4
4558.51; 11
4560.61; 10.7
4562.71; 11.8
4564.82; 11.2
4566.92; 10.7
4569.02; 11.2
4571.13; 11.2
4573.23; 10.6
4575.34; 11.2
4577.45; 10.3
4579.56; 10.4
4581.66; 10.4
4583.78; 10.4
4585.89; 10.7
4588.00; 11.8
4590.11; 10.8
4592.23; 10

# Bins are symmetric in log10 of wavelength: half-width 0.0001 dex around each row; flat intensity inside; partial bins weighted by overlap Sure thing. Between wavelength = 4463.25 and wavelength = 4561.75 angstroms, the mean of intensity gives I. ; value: 10.6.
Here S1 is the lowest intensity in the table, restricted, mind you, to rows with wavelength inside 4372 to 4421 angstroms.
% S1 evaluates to 7.11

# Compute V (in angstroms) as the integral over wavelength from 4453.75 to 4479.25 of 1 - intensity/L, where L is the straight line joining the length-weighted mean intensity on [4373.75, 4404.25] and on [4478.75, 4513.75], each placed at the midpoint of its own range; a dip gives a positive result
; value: 1.1 angstroms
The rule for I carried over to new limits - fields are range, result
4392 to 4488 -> 9.77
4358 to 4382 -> 9.46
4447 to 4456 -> 9.83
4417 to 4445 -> 9.73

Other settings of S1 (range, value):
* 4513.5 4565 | 8.91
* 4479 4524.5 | 9.57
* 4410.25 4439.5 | 8.66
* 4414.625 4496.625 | 8.2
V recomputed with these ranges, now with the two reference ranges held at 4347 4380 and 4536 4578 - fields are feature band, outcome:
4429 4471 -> 1.25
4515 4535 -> 0.54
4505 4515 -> -1.09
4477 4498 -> -0.60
